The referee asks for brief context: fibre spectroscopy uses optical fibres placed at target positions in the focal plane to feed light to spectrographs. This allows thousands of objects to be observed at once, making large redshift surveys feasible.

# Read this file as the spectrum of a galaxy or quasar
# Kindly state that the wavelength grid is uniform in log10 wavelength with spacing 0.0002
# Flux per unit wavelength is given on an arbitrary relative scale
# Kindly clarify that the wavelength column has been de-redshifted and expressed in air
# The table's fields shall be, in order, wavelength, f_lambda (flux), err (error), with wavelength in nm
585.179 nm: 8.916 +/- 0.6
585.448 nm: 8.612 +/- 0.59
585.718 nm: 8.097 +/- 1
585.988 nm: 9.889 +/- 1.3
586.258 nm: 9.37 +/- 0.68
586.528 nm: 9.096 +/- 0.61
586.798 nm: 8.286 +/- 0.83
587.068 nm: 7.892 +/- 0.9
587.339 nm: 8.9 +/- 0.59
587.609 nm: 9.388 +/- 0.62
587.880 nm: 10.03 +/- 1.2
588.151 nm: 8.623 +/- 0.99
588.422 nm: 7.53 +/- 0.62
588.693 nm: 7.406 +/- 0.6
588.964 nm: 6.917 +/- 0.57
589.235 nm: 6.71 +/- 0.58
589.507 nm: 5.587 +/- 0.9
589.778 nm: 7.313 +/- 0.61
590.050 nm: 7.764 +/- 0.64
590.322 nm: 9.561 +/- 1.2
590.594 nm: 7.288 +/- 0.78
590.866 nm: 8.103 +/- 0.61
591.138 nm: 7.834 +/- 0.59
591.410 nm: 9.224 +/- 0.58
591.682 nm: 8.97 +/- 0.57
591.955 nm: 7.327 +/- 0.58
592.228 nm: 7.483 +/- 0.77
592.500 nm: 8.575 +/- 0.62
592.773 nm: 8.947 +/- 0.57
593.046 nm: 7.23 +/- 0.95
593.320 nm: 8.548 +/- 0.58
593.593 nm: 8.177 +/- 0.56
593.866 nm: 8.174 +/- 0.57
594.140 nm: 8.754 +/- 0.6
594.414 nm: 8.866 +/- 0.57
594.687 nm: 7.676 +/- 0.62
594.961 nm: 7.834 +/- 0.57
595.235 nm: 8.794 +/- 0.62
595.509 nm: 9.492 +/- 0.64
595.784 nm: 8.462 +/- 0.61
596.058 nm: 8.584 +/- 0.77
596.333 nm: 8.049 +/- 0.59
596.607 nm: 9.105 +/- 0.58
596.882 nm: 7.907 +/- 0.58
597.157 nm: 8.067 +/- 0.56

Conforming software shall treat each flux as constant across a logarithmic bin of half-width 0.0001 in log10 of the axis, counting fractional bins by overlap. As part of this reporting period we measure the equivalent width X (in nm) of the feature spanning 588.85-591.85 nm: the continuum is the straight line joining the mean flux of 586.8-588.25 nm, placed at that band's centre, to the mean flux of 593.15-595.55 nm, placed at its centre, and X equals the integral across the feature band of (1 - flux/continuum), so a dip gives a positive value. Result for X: 0.33 nm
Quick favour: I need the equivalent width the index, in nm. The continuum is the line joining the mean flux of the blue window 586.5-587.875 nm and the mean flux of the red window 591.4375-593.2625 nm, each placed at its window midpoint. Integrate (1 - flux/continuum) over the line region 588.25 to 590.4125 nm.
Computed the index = 0.31 nm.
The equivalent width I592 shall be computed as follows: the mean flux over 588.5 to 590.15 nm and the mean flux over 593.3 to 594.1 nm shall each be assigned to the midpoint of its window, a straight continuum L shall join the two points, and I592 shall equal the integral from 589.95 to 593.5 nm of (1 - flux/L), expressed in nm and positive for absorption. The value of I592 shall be -0.25 nm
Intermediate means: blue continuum 6.95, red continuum 8.32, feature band 8.22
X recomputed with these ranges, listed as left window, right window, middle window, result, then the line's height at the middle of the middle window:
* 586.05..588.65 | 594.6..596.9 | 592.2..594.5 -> 0.06 nm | 8.56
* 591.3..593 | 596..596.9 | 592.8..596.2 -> 0.00 nm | 8.41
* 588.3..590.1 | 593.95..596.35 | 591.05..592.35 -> -0.10 nm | 7.63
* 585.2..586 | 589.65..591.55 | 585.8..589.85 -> 0.13 nm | 8.47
